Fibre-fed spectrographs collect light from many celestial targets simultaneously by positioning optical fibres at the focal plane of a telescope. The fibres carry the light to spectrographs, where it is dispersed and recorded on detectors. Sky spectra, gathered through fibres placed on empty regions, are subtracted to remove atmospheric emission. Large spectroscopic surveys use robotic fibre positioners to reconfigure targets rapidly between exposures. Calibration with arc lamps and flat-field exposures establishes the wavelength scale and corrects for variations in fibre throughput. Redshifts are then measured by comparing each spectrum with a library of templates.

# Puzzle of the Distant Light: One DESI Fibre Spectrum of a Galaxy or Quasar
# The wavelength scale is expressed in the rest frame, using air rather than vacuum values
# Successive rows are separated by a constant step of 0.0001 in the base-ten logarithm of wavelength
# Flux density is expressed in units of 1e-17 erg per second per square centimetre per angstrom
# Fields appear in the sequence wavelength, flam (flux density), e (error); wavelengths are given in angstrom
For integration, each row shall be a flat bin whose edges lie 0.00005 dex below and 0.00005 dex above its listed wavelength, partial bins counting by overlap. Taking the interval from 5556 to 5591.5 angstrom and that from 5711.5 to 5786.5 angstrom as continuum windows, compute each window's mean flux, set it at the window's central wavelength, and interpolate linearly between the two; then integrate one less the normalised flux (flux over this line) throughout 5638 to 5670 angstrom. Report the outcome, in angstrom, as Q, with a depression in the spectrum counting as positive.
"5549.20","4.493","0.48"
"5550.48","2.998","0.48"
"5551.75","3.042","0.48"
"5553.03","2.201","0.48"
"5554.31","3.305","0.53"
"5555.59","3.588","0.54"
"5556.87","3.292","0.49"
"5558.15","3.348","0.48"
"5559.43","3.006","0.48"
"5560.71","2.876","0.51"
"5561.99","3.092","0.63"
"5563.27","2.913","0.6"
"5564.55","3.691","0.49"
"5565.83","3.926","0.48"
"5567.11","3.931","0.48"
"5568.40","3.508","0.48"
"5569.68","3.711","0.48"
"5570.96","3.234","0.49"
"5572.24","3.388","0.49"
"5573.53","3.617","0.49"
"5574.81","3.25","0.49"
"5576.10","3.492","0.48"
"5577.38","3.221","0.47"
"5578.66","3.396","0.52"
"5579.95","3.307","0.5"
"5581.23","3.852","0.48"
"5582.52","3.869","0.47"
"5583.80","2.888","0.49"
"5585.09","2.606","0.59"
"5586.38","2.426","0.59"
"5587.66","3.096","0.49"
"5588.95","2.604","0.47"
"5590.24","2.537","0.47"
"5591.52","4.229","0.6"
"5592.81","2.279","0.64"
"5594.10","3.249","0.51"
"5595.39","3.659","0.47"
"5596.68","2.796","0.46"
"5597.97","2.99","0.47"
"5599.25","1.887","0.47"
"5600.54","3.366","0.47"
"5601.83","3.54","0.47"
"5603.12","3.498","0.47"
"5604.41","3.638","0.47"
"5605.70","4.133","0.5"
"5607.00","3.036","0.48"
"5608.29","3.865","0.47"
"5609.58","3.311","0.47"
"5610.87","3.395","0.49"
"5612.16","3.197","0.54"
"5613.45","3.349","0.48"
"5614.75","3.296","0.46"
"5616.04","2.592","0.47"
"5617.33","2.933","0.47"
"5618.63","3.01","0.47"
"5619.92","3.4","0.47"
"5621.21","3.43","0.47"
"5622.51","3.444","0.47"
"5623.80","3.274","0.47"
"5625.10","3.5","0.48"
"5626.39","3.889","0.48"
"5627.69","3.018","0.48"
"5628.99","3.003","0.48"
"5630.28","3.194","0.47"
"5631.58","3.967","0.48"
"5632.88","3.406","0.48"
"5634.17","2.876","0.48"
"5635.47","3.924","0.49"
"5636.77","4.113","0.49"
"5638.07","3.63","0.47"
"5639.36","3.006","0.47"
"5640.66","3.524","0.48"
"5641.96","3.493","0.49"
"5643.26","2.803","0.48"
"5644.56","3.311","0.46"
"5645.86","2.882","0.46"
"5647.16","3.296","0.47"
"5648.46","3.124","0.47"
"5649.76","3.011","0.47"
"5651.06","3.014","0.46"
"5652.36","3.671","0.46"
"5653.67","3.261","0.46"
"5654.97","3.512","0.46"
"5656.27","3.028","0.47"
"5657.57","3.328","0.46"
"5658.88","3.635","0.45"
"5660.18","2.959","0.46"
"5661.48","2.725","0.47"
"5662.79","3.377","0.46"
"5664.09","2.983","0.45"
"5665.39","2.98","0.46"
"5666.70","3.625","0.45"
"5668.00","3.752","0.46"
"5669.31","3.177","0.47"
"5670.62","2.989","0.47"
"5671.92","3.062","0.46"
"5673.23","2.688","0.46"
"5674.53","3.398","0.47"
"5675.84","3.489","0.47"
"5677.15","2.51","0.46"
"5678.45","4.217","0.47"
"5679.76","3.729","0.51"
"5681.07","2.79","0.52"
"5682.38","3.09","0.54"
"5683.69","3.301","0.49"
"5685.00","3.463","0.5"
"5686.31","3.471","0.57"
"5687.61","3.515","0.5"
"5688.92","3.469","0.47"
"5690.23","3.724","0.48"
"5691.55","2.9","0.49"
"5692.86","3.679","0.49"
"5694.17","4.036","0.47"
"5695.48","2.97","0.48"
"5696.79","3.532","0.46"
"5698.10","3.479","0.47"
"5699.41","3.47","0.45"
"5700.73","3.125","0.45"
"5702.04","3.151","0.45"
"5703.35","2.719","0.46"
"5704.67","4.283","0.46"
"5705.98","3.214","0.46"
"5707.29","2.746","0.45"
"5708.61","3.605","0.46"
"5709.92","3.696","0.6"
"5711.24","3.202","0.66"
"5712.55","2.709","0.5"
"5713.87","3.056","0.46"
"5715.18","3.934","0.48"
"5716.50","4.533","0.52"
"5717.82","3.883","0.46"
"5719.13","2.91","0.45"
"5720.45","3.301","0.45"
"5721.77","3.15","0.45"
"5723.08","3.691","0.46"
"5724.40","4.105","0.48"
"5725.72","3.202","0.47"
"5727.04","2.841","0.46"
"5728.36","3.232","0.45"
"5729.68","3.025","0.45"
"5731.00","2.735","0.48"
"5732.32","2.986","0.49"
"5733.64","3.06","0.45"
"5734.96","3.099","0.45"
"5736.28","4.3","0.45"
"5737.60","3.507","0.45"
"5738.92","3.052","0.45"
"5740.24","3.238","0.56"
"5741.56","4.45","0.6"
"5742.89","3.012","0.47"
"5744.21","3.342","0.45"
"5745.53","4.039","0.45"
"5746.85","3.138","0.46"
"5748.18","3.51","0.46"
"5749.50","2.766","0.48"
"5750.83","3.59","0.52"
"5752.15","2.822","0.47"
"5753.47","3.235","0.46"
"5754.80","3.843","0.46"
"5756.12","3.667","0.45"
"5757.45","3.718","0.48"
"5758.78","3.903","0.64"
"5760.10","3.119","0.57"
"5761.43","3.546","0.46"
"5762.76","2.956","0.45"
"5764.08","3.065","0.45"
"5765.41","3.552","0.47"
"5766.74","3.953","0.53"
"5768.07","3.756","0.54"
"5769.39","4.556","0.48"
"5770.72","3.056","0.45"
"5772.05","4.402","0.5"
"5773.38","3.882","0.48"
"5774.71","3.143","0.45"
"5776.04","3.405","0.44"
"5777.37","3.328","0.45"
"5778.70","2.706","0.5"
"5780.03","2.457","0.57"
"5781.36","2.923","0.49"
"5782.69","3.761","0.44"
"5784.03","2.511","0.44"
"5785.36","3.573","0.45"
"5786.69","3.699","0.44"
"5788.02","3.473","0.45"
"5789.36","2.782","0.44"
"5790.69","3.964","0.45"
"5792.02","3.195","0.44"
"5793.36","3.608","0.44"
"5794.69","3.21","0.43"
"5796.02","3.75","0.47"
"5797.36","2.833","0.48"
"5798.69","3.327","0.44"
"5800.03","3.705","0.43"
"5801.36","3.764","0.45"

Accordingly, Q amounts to 0.9 angstrom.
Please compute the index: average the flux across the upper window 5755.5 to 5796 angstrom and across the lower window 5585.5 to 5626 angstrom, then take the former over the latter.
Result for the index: 1.08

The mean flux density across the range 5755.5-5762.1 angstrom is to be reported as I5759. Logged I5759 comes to 3.58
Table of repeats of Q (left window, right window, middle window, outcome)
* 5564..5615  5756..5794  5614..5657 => 0.50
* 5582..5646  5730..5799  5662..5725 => -0.85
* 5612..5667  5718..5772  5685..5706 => -0.48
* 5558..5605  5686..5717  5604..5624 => -0.25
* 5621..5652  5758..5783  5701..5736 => 0.86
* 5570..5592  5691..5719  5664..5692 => 0.68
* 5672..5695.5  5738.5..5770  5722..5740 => 0.84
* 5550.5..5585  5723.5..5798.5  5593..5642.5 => 0.21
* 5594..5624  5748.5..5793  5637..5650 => 0.20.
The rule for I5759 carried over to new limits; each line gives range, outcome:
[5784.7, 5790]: 3.38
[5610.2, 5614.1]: 3.32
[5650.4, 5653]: 3.34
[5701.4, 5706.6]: 3.34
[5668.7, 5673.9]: 2.98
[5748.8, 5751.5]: 3.18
